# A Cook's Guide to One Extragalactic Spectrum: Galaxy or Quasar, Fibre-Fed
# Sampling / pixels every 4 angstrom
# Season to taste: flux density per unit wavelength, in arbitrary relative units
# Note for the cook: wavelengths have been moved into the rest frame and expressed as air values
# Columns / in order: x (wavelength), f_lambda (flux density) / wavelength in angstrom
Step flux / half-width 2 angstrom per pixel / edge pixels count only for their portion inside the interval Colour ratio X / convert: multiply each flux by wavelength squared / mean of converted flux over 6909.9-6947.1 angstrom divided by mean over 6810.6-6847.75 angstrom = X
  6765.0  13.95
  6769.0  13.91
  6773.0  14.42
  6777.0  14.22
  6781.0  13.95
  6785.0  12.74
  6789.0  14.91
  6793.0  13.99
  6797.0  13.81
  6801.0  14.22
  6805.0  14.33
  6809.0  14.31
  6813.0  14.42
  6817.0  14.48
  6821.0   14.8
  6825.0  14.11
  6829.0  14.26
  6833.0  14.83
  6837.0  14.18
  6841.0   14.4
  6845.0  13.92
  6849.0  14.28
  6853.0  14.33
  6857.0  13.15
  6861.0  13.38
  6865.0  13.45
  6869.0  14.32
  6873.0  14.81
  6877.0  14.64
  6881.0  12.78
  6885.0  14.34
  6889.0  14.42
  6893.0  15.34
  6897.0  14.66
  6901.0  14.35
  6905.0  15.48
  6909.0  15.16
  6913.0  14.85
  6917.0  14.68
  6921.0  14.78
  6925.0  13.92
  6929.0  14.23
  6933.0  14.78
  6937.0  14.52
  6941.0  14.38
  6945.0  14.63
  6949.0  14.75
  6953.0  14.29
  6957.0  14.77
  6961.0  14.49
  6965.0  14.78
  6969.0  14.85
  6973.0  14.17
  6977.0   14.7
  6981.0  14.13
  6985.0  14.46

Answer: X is 1.04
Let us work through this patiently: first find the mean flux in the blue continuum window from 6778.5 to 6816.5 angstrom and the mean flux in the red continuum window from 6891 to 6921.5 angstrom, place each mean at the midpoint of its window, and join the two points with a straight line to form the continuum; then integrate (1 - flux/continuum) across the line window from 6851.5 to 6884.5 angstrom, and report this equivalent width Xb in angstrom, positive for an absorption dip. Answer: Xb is 1.71 angstrom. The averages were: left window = 14.1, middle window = 13.9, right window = 14.9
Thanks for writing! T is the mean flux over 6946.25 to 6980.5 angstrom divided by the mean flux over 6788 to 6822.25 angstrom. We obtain 1.0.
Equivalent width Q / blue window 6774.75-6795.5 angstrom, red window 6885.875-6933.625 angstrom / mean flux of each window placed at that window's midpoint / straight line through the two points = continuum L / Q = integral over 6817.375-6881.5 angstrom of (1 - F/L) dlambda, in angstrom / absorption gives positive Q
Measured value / 0.9 angstrom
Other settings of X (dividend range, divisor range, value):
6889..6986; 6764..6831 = 1.08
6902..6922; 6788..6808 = 1.09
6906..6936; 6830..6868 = 1.07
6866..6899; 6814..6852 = 1.02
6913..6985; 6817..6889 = 1.06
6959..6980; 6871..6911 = 1.02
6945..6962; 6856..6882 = 1.08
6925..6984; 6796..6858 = 1.06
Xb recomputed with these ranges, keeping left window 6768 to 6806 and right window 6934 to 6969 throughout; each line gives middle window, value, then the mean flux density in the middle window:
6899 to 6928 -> -0.52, 14.7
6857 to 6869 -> 0.65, 13.5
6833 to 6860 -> 0.32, 14.1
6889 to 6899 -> -0.33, 14.9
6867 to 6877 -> -0.17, 14.6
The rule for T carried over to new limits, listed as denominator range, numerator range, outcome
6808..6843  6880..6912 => 1.01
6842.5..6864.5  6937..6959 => 1.06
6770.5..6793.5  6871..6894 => 1.02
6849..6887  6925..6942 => 1.03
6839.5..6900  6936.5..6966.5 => 1.03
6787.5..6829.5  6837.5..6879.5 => 0.98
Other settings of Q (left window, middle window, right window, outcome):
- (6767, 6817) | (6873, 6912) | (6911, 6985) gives -0.56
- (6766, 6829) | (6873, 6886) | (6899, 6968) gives 0.39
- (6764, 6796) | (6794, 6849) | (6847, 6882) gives -1.31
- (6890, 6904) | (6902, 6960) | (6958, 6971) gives 0.43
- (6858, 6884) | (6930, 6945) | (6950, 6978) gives -0.17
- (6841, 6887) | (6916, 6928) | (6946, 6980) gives -0.08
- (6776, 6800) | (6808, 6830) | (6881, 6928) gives -0.44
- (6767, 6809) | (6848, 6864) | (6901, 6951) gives 0.70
